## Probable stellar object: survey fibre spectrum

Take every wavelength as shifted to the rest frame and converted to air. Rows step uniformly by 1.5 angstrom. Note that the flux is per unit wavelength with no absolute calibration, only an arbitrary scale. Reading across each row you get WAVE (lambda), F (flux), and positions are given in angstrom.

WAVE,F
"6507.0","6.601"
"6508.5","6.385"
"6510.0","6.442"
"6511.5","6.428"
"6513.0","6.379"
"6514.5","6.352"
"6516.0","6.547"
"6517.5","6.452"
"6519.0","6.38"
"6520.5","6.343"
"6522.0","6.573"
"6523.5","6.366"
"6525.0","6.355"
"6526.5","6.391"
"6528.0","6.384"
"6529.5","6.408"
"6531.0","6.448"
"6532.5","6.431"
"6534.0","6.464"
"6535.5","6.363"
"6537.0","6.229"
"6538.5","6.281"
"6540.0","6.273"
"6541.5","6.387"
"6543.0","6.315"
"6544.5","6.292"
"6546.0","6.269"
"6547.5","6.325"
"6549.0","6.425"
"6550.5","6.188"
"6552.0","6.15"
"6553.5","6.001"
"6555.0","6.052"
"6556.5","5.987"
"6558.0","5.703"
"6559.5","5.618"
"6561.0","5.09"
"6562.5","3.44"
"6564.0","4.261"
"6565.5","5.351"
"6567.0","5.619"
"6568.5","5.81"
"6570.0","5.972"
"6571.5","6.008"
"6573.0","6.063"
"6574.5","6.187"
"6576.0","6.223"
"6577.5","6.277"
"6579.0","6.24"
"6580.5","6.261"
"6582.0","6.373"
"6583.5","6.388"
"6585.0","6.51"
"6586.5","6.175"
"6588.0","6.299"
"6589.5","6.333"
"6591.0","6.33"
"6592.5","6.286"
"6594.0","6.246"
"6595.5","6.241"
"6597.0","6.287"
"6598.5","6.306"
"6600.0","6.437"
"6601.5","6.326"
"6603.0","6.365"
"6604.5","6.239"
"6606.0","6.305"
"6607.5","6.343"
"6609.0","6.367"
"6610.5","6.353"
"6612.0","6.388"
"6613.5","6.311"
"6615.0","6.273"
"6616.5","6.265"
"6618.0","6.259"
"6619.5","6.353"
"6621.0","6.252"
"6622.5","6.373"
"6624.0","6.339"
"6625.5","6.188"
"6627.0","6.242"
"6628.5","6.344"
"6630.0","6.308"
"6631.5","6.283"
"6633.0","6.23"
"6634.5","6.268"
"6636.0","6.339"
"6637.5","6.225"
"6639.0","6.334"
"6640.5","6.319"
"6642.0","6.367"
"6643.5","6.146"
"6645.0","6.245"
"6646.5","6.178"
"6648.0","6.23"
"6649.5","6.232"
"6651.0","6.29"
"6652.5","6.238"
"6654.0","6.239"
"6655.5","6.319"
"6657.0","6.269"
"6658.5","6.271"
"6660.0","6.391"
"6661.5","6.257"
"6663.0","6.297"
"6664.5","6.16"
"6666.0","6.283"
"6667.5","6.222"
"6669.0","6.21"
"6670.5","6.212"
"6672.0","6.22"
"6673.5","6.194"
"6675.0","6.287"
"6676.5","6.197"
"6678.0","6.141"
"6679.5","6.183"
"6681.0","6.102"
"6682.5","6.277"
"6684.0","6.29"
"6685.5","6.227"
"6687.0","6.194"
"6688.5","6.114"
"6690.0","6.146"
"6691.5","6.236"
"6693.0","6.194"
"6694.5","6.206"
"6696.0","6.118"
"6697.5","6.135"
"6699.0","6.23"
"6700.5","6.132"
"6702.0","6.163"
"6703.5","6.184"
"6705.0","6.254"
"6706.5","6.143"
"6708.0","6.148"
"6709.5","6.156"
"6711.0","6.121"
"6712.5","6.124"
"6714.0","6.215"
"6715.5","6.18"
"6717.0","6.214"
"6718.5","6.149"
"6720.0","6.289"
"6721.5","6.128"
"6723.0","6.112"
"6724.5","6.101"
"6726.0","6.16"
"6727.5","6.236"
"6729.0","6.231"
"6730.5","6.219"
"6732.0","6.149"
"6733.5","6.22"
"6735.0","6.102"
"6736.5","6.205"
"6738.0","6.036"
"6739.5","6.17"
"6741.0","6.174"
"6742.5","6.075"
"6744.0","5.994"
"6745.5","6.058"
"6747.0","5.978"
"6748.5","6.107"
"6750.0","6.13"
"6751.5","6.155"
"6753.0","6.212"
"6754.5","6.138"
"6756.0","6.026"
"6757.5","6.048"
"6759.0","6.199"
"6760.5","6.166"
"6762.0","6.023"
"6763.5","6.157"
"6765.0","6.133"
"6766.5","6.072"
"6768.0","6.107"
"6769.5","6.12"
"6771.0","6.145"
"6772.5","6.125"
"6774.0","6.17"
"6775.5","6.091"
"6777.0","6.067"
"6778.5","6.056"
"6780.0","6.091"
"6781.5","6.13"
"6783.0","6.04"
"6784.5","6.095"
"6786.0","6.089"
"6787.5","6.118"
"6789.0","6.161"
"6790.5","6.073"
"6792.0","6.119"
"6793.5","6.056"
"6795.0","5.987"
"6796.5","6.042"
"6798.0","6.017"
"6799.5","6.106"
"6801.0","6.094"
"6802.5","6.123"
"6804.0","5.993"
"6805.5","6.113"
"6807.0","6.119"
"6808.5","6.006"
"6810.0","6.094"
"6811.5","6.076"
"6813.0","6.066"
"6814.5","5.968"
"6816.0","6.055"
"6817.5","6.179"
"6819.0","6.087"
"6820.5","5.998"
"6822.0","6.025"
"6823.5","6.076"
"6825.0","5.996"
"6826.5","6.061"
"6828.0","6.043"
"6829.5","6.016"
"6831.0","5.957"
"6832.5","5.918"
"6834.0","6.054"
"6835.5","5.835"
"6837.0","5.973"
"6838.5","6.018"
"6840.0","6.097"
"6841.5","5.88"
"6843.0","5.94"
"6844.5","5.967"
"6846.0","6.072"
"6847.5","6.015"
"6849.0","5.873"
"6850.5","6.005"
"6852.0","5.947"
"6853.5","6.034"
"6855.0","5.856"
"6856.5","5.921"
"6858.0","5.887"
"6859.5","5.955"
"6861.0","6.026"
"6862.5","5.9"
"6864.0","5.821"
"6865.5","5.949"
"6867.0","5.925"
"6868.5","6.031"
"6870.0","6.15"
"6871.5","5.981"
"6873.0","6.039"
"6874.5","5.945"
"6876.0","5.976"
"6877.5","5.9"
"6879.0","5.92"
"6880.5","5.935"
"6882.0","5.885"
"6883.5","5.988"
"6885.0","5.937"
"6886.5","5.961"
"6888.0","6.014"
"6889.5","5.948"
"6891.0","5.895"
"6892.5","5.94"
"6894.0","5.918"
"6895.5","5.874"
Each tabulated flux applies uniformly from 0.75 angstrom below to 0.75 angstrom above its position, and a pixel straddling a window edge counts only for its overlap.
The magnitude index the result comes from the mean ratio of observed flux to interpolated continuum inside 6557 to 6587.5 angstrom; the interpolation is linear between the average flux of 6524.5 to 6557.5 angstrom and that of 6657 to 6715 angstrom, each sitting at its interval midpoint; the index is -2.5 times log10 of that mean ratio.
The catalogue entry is 0.09 mag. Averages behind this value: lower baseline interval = 6.29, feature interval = 5.78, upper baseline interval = 6.2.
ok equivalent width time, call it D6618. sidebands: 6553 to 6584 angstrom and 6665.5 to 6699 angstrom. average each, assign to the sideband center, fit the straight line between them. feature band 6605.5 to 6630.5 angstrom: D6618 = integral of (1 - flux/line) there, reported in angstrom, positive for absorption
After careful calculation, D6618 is -1.53 angstrom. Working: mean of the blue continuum 5.75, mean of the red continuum 6.2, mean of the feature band 6.31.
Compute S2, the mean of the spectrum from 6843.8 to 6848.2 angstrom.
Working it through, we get 6.02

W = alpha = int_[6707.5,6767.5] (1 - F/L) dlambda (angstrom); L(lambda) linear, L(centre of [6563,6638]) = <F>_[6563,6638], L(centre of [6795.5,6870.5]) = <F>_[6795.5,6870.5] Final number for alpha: -0.5 angstrom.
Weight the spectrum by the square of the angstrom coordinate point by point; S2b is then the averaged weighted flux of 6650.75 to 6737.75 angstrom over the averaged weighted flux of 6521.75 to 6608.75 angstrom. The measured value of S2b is 1.1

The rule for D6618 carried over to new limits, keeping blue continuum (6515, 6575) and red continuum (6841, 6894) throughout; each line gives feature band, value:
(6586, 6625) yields -1.76 angstrom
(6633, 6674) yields -1.61 angstrom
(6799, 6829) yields -0.46 angstrom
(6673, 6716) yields -1.24 angstrom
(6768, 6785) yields -0.34 angstrom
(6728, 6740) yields -0.34 angstrom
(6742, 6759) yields -0.28 angstrom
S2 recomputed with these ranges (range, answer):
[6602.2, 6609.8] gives 6.32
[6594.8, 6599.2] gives 6.28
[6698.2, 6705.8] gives 6.19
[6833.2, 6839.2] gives 5.97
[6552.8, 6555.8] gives 6.03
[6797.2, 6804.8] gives 6.07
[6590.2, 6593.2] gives 6.31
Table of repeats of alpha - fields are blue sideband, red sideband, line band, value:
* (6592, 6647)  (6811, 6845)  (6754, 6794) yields -0.1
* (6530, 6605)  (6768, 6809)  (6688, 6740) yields -0.7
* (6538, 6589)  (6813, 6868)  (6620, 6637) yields -0.9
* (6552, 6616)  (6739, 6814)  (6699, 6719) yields -0.3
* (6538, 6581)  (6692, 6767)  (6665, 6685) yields -0.5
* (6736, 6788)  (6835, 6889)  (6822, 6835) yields 0.0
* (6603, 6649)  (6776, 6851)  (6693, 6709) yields 0.0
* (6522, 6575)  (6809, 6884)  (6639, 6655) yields -0.7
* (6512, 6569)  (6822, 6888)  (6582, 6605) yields -1.0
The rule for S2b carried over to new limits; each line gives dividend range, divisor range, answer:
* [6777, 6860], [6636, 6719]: 1.01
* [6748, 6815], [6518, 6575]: 1.08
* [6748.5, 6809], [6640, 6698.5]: 1.01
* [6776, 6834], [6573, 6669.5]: 1.02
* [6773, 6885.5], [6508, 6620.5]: 1.05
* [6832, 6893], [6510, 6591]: 1.07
